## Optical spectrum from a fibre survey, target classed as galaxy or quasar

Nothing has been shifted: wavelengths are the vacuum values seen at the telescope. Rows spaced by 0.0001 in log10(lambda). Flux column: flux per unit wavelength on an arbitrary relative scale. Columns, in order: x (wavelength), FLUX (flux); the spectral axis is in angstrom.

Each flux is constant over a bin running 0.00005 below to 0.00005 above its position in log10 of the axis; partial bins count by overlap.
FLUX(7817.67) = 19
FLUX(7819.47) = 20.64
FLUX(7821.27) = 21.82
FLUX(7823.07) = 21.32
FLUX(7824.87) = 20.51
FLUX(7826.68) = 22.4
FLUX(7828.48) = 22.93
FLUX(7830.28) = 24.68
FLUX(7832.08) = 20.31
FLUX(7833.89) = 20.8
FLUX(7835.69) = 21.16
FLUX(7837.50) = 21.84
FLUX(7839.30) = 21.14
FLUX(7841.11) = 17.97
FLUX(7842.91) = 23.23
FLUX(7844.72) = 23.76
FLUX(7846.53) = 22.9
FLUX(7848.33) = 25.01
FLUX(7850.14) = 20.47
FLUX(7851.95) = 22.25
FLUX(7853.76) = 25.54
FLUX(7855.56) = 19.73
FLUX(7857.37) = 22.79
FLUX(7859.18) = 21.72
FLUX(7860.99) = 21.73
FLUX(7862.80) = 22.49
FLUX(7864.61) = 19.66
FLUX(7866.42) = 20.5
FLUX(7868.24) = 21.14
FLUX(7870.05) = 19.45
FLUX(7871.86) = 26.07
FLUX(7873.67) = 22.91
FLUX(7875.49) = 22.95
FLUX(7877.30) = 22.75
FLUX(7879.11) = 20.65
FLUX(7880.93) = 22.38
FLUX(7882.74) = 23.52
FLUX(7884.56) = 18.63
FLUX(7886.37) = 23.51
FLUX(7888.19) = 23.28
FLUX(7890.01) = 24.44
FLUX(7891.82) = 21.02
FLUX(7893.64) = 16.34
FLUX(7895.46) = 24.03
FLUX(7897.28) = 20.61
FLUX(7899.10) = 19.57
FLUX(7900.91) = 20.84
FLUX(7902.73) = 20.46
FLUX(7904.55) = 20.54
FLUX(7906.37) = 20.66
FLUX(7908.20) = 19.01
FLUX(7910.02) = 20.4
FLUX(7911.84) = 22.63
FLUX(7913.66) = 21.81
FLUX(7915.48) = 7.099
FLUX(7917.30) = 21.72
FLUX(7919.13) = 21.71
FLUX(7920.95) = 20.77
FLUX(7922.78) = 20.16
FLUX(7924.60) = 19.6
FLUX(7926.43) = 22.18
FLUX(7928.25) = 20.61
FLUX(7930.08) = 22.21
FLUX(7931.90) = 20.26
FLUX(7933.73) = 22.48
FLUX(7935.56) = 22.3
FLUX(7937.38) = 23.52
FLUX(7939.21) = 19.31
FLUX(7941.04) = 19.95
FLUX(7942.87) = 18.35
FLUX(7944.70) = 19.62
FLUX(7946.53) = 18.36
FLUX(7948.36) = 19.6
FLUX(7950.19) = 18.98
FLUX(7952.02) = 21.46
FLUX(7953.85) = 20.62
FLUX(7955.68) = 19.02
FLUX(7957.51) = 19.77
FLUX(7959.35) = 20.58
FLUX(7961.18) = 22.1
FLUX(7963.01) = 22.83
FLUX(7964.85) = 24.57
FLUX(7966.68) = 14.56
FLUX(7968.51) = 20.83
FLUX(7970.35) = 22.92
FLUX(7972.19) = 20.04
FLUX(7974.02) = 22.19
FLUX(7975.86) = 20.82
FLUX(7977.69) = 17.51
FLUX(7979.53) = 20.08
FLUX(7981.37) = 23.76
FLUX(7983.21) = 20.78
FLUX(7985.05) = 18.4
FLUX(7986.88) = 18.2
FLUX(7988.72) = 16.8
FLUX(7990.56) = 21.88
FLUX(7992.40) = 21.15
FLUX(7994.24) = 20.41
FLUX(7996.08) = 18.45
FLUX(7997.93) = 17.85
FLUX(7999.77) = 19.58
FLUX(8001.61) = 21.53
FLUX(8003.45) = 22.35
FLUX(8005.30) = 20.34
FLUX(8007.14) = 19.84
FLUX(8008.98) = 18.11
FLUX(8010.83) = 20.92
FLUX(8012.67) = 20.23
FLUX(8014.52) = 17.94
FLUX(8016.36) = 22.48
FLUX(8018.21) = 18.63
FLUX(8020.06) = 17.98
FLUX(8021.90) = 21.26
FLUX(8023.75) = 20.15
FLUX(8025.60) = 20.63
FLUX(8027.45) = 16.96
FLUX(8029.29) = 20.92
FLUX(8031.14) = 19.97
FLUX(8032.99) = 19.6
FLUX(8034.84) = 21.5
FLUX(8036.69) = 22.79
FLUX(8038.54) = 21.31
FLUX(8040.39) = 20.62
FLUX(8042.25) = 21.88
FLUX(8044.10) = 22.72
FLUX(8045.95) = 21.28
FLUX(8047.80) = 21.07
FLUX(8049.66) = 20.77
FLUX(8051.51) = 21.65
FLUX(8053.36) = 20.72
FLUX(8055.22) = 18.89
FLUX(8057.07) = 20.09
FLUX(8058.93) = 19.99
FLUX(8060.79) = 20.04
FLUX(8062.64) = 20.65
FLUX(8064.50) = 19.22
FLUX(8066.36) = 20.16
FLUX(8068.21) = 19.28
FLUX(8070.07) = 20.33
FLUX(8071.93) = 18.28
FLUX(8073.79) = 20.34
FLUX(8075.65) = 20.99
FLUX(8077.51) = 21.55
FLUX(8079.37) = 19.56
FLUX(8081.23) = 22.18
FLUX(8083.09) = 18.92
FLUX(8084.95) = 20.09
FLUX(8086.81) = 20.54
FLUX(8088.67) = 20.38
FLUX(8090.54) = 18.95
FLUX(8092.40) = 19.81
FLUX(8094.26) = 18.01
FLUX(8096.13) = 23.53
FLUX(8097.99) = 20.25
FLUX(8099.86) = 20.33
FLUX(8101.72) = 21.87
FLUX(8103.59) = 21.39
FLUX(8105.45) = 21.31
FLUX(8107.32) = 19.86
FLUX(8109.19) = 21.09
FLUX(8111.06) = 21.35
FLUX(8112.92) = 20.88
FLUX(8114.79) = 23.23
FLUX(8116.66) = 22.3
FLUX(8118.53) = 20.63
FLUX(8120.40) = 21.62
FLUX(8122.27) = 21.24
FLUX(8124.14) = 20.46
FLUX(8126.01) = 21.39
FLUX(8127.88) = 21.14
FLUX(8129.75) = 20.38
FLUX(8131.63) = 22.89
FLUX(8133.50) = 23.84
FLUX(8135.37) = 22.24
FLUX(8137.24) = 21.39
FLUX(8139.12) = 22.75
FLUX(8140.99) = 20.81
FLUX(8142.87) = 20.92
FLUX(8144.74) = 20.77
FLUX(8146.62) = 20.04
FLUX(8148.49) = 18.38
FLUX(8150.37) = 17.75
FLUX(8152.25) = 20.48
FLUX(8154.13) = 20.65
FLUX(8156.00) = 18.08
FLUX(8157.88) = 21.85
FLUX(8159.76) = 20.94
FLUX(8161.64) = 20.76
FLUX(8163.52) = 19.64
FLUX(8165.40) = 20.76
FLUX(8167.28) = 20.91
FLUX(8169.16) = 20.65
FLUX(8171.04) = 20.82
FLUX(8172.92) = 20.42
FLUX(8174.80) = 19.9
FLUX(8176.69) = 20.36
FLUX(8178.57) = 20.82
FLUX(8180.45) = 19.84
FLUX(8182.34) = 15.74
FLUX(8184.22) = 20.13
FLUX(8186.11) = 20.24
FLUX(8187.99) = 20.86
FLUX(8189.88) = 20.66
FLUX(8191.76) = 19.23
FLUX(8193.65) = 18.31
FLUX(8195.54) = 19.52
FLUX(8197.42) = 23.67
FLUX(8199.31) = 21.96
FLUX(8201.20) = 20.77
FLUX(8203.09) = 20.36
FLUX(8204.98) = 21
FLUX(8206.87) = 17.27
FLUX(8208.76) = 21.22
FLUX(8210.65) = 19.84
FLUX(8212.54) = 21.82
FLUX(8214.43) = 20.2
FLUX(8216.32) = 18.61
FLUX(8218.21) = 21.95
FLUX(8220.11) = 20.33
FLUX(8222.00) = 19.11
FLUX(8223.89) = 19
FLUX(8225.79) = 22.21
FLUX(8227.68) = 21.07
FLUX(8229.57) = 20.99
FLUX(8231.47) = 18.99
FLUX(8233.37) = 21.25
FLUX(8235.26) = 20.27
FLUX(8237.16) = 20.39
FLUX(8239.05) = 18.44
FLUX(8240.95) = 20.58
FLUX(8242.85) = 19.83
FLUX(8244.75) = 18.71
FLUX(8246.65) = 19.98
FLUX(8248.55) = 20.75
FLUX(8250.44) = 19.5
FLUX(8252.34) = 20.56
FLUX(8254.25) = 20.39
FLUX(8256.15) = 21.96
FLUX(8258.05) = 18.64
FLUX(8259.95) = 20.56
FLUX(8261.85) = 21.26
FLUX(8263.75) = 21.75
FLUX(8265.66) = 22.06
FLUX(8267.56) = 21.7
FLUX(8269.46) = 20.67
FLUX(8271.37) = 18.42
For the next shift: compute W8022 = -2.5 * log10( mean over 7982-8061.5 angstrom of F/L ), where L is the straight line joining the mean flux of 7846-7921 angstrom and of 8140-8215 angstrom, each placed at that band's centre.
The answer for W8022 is 0.03 mag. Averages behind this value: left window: 21.3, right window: 20.2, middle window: 20.2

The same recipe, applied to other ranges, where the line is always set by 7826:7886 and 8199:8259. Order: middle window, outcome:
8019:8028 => 0.092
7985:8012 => 0.082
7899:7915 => 0.072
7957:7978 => 0.032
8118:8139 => -0.047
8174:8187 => 0.049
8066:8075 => 0.069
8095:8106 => -0.028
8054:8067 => 0.062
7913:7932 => 0.099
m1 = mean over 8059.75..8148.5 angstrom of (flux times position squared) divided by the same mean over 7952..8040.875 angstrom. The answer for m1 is 1.1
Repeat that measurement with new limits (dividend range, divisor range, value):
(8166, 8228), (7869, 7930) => 1.04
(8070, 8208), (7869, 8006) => 1.05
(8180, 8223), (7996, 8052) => 1.03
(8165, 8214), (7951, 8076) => 1.04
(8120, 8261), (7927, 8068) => 1.05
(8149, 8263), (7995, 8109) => 1.03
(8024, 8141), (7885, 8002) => 1.06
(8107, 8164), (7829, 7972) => 1.05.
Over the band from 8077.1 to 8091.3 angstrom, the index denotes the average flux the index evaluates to 20.2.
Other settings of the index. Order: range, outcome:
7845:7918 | 21.3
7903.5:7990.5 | 20.3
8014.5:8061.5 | 20.5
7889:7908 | 20.8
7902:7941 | 20.4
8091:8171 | 20.9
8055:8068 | 19.9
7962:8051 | 20.4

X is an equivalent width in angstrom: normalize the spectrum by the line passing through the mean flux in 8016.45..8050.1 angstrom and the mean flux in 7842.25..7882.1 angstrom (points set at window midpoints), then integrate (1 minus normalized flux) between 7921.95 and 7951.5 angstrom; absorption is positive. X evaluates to 1.5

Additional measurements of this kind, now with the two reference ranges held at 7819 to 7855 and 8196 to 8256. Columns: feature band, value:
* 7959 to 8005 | 2.2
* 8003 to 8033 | 2.0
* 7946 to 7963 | 1.0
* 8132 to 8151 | -0.2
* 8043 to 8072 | 1.0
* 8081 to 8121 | 0.2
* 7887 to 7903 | 0.4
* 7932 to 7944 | 0.4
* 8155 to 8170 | 0.1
